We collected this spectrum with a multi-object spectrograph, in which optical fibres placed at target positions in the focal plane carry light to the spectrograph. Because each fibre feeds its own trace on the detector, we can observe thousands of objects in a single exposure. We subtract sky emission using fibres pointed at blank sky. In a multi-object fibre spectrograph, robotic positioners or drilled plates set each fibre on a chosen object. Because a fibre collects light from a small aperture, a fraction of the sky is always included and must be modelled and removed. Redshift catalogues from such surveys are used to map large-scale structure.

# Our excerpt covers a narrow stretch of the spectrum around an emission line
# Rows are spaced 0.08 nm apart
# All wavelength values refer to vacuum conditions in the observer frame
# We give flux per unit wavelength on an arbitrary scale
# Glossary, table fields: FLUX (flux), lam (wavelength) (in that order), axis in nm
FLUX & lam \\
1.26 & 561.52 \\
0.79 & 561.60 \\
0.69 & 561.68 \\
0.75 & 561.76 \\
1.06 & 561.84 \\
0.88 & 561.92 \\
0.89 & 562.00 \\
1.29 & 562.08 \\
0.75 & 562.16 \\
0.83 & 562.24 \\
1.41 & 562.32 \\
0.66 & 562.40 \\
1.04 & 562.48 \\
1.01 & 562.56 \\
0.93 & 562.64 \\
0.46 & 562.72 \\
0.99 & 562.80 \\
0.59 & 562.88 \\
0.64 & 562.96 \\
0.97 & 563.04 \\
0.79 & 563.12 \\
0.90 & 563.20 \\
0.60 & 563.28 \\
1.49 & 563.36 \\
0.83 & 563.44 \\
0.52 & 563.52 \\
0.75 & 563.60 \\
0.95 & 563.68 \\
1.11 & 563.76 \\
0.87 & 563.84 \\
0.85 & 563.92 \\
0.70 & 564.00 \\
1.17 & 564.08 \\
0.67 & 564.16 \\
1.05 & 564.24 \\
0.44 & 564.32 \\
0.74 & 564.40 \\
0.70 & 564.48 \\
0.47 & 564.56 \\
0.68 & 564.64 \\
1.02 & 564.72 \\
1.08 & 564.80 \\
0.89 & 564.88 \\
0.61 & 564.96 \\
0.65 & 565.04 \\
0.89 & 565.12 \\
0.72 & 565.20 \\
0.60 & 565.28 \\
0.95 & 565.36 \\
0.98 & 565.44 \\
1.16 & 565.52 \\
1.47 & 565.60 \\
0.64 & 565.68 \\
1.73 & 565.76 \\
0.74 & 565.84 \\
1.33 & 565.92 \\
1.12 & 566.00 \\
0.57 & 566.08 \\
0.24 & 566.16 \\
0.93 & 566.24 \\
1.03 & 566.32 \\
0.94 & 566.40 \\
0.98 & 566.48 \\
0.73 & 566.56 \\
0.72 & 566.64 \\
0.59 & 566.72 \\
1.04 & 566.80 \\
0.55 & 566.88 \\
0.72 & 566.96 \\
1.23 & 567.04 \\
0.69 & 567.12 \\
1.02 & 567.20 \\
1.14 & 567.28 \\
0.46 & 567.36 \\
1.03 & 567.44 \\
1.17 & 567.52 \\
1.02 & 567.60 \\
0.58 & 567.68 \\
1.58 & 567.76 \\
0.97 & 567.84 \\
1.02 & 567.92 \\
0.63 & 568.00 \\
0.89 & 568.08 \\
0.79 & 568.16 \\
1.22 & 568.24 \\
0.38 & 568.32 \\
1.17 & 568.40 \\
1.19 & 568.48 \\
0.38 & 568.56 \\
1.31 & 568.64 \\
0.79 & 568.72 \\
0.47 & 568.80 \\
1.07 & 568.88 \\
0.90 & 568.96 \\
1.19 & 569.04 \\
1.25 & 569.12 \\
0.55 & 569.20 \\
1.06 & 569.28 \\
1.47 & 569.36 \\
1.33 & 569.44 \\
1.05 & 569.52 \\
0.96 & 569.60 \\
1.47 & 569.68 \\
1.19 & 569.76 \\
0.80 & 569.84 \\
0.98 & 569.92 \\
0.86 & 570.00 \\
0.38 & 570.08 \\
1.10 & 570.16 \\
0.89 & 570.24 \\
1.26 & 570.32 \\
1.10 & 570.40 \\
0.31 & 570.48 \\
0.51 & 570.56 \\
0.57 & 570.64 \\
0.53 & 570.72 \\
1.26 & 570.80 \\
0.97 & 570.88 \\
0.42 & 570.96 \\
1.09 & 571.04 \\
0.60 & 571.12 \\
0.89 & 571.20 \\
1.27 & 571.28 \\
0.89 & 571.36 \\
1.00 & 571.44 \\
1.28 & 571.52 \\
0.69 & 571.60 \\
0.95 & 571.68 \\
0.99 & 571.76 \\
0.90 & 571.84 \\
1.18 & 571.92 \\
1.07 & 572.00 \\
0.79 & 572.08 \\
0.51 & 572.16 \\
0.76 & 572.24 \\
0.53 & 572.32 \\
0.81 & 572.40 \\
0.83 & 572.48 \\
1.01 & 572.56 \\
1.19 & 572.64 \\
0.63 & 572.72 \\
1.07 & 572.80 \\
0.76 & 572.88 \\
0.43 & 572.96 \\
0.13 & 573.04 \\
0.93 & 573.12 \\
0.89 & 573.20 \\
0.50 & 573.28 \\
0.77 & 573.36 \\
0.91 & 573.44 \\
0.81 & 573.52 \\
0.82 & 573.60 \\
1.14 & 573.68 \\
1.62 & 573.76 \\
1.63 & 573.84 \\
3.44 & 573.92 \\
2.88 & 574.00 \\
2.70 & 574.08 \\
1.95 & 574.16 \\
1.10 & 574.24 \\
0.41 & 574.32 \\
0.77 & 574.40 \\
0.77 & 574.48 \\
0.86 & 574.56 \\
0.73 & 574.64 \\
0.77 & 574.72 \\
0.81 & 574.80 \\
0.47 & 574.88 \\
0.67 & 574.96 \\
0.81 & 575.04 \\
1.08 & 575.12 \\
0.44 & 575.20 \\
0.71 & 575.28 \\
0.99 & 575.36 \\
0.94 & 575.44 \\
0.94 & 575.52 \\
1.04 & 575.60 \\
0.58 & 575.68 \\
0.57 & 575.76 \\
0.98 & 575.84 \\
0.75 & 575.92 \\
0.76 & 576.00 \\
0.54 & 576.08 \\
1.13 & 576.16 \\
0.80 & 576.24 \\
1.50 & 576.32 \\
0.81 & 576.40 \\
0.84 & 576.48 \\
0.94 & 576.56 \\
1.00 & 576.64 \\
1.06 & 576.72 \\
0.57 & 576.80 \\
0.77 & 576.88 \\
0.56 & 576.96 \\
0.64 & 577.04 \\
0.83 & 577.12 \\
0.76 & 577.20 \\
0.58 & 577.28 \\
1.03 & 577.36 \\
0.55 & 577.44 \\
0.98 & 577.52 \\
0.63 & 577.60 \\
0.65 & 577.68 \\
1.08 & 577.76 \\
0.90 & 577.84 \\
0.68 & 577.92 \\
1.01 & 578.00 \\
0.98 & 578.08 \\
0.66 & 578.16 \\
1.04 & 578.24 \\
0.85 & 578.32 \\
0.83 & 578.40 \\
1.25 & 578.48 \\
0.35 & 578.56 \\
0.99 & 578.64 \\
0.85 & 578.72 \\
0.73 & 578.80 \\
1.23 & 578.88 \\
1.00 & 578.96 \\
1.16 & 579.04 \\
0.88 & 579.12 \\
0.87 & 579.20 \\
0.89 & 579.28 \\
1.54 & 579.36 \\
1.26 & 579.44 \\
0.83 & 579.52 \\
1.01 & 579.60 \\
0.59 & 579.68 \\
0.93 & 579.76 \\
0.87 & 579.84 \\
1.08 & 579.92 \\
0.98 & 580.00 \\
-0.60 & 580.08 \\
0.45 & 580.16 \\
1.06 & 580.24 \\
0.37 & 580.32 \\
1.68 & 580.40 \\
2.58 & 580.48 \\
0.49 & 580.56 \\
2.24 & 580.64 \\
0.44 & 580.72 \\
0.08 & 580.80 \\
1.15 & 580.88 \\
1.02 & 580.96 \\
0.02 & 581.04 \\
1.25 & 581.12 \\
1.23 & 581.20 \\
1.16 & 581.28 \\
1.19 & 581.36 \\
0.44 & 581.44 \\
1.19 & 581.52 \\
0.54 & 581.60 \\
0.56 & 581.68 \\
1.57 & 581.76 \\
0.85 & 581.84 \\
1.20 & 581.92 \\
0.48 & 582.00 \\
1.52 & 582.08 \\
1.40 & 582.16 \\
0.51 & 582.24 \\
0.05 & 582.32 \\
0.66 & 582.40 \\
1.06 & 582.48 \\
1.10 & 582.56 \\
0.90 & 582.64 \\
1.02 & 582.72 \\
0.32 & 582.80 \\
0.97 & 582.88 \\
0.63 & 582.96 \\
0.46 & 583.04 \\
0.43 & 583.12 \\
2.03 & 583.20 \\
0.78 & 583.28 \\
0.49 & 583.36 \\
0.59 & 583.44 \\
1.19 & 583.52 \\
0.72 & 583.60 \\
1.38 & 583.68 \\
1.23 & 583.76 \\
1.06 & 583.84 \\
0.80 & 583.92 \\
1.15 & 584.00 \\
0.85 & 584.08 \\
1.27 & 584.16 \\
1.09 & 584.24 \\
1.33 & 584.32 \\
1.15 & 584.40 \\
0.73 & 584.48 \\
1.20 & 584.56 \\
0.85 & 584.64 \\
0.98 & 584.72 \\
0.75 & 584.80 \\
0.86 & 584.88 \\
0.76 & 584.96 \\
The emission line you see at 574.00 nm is H-beta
